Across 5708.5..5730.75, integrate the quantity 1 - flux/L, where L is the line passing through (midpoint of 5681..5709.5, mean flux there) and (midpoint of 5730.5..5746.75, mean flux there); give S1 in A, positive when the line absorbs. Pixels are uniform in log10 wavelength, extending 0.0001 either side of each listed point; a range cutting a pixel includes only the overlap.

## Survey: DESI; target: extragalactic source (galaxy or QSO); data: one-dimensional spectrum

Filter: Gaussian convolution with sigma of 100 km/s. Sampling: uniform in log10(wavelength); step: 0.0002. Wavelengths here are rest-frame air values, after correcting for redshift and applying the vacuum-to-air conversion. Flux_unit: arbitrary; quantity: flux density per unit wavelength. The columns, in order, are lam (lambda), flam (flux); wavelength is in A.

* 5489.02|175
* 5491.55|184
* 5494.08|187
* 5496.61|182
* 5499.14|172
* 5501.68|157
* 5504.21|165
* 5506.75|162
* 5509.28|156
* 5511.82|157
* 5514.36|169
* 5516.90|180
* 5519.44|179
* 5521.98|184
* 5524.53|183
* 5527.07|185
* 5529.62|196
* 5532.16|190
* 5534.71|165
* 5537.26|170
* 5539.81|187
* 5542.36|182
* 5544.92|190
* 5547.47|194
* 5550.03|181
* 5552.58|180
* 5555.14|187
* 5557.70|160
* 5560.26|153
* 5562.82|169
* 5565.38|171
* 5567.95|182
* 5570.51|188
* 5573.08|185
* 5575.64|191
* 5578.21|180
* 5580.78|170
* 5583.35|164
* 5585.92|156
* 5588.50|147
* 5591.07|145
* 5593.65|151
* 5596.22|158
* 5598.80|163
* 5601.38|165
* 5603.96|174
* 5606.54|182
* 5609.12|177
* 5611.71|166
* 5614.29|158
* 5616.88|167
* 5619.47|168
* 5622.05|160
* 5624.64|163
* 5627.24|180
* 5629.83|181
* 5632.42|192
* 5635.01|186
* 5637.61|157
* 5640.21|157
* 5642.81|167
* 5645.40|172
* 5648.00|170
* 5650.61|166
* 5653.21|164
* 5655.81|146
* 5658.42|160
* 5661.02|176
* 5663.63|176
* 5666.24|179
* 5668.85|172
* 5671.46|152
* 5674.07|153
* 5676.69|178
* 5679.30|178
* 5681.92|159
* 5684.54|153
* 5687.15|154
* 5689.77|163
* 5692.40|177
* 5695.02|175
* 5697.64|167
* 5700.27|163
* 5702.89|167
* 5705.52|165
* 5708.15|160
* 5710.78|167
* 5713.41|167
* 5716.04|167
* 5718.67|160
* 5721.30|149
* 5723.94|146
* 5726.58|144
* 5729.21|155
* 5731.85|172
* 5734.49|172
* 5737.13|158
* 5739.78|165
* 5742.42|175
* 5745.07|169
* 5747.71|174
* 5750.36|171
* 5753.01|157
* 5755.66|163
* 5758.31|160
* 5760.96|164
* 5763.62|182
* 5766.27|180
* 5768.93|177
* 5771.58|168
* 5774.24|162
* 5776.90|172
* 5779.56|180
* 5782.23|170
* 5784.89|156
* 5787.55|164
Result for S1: 1.25 A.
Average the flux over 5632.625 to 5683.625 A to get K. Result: 167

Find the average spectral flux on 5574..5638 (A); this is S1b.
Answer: 168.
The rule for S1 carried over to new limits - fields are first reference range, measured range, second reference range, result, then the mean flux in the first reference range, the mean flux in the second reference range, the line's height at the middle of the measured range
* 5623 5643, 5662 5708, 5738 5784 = 1.4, 173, 170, 172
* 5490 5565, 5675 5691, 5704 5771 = 0.4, 176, 165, 168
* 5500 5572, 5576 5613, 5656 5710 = 1.5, 176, 166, 172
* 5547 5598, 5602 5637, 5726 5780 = -0.7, 170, 168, 170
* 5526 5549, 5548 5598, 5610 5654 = 2.5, 184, 169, 179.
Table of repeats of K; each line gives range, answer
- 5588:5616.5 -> 163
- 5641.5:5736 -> 164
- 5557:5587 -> 173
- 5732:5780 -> 169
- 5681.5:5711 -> 164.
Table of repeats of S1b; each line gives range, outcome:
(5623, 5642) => 173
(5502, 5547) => 176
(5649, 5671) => 167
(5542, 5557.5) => 184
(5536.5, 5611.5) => 172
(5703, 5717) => 165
